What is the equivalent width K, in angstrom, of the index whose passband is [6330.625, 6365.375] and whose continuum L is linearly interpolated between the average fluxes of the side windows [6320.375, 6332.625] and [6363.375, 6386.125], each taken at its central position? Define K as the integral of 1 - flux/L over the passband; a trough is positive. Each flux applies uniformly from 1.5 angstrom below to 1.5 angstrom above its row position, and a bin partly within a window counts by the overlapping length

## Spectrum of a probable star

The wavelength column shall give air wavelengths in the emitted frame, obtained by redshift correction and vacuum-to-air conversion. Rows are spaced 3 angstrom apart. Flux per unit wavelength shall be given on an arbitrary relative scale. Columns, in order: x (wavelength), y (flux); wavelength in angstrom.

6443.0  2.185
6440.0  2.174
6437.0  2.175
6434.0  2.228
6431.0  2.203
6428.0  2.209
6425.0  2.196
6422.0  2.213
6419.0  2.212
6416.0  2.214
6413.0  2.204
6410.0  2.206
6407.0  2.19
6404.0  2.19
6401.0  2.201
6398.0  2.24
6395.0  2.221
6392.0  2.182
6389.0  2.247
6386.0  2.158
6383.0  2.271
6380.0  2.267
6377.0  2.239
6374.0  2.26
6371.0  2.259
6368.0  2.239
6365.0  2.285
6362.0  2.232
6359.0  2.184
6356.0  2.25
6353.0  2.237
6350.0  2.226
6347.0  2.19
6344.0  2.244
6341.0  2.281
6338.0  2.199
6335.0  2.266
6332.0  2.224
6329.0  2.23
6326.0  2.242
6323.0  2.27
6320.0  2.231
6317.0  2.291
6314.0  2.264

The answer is 0.21 angstrom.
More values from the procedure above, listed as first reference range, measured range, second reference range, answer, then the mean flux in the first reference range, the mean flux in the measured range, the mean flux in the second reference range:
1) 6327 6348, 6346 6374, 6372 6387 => 0.0 angstrom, 2.23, 2.24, 2.24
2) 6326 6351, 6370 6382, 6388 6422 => -0.2 angstrom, 2.23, 2.26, 2.21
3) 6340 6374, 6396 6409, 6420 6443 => 0.1 angstrom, 2.24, 2.21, 2.2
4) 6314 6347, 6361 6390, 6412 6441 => -0.3 angstrom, 2.25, 2.25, 2.2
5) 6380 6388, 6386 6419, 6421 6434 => 0.2 angstrom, 2.23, 2.21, 2.21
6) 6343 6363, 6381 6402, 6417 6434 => 0.0 angstrom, 2.22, 2.22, 2.21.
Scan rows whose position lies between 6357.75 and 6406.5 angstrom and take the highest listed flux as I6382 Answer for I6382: 2.285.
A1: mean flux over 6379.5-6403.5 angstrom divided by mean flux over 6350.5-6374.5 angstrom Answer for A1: 0.99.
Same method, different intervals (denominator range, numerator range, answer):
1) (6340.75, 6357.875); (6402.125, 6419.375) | 0.99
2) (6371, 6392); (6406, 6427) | 0.99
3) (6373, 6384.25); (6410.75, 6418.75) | 0.98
